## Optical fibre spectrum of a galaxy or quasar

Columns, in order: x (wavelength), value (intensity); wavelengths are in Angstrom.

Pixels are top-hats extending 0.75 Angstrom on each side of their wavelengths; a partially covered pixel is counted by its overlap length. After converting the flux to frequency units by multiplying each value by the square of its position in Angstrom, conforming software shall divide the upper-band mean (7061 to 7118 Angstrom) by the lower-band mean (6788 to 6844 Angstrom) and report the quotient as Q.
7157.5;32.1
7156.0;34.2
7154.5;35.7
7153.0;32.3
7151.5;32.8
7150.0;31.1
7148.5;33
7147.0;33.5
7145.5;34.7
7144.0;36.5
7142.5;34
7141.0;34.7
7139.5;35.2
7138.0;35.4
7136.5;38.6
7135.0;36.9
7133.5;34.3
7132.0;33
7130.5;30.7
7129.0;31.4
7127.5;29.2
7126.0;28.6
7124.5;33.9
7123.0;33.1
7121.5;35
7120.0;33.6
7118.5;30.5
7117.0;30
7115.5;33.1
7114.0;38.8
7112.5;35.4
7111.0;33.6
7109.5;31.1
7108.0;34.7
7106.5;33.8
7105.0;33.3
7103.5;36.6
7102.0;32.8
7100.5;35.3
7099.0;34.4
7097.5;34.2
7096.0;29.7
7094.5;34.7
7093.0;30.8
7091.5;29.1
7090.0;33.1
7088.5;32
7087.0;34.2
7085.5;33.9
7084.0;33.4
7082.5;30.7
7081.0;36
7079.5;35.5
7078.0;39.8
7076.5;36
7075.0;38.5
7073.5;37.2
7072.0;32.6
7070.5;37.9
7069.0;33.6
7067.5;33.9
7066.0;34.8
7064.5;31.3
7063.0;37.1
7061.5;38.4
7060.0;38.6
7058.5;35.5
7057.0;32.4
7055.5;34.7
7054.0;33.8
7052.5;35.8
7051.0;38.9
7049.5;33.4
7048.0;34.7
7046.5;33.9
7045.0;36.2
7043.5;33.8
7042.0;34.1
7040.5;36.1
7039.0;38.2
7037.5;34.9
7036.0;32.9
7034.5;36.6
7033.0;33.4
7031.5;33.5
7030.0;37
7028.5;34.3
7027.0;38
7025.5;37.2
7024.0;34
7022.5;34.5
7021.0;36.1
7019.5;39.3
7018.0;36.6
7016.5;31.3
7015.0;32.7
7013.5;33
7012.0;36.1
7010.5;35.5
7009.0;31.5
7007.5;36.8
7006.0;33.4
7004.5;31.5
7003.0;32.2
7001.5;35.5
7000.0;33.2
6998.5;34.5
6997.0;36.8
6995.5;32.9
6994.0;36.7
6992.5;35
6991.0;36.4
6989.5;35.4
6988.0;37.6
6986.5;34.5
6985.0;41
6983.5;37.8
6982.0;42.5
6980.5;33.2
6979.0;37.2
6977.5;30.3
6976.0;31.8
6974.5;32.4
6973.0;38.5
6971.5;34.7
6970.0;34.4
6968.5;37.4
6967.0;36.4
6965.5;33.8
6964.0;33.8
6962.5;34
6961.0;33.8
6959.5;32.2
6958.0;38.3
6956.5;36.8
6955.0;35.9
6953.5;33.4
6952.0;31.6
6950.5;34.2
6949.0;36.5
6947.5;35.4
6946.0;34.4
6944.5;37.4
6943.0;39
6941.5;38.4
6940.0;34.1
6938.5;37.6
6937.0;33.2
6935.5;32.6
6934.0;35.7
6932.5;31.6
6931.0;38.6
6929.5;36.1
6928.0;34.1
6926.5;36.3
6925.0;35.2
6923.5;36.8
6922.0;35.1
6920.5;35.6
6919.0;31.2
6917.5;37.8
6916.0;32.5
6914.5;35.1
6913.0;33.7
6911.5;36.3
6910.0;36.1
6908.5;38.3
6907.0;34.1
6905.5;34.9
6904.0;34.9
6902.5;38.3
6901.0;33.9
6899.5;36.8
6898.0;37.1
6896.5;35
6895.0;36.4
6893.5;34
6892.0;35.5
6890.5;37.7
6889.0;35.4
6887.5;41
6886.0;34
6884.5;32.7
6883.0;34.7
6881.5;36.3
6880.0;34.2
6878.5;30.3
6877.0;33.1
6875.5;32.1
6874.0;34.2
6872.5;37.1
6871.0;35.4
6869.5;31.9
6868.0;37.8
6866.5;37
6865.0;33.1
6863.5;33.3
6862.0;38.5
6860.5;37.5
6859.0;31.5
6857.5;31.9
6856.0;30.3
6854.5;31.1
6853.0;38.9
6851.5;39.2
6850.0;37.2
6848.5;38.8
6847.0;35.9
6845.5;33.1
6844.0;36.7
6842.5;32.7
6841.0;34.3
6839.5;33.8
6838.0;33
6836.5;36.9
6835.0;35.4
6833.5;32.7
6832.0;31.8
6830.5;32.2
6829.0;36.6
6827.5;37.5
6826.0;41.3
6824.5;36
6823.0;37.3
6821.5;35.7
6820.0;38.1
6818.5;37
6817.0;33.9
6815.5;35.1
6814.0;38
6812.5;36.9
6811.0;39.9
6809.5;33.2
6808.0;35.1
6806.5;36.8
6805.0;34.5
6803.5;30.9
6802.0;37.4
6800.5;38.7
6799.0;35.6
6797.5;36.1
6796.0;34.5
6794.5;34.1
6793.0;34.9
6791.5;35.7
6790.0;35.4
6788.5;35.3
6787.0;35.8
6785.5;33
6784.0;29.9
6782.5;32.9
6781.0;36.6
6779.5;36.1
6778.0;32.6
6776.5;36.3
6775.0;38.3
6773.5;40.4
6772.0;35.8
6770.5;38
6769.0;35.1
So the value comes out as 1.0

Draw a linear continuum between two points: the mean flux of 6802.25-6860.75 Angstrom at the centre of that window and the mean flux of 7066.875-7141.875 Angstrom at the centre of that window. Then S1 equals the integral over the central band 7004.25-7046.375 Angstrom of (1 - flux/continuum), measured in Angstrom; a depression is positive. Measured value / -0.8 Angstrom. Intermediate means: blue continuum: 35.4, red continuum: 33.9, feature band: 35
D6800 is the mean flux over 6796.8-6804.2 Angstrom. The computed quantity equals 35.8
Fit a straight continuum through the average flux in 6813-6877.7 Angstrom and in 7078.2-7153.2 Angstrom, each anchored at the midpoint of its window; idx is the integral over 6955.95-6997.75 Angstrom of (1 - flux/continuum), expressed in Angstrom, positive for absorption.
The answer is -1.4 Angstrom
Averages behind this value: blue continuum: 35.2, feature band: 35.6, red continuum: 33.5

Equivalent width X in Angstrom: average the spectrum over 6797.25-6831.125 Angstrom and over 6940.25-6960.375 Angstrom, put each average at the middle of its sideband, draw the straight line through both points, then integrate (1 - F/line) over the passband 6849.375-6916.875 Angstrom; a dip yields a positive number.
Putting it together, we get 1.5 Angstrom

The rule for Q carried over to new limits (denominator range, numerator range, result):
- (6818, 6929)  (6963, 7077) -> 1.04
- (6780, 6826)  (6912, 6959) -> 1.03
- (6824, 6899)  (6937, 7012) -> 1.04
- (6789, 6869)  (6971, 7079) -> 1.05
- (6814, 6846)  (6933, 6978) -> 1.02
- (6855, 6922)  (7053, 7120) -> 1.04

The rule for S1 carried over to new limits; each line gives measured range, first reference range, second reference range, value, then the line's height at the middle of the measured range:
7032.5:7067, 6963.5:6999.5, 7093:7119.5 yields -0.7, 34.5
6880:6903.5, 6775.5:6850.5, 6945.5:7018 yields -0.5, 35.2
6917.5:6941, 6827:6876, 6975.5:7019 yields -0.1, 34.9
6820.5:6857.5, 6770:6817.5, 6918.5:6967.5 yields 0.1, 35.4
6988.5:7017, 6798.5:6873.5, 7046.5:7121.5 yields 0.4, 34.7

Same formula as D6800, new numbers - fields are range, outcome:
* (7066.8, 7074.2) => 35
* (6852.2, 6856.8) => 33.5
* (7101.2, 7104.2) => 34.7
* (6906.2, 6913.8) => 35.7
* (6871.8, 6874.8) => 35.6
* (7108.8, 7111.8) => 32.4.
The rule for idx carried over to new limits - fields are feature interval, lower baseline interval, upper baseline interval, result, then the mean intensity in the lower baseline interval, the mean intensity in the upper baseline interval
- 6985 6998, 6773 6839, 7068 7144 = -0.5 Angstrom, 35.6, 33.9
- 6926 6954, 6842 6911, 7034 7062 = 0.0 Angstrom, 35.2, 35.4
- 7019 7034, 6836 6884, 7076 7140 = -0.8 Angstrom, 34.7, 33.6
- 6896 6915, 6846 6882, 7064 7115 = -0.6 Angstrom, 34.8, 34.2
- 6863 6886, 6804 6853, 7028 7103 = 0.9 Angstrom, 35.9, 34.7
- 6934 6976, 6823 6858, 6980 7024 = 0.1 Angstrom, 35.2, 35.3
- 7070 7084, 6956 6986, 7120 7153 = -0.6 Angstrom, 35.5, 33.6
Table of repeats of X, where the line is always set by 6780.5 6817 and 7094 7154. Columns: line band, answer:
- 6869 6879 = 0.4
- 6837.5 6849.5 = 0.0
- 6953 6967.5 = -0.2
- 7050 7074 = -1.0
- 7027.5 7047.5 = -0.6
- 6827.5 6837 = 0.2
